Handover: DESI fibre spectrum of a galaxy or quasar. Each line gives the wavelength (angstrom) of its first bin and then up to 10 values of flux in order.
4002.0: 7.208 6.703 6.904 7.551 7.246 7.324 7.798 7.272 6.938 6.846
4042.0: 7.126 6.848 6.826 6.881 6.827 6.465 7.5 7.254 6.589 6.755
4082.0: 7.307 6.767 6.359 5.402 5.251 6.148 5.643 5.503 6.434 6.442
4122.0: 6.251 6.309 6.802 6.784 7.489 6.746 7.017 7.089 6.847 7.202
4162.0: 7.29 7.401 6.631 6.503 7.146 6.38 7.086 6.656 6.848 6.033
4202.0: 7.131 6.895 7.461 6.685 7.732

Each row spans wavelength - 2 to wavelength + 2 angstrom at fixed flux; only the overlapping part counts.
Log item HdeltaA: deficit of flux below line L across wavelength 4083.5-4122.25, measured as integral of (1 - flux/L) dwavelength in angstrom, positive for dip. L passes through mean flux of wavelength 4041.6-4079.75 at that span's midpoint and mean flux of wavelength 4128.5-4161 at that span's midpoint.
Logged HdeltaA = 5.2 angstrom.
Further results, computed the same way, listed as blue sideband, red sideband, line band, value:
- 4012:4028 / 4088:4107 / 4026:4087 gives -3.0 angstrom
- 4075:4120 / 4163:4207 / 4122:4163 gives -2.6 angstrom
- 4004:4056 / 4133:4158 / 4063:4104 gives 3.1 angstrom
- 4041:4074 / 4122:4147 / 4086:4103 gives 2.4 angstrom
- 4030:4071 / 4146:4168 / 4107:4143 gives 3.0 angstrom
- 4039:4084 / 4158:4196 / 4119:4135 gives 0.9 angstrom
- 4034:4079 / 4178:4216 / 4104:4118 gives 1.9 angstrom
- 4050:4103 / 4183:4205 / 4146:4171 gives -1.5 angstrom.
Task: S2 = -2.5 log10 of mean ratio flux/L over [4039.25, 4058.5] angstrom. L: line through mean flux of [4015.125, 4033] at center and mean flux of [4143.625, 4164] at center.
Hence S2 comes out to 0.07 mag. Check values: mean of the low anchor 7.39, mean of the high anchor 7.08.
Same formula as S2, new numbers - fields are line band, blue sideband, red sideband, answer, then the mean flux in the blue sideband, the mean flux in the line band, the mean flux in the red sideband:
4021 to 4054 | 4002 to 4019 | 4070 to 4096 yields -0.03 mag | 7.11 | 7.1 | 6.59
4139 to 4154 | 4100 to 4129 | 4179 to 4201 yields -0.10 mag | 6.13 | 6.97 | 6.65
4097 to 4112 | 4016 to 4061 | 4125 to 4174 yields 0.23 mag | 7.07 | 5.66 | 6.96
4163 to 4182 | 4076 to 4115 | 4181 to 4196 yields -0.04 mag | 6.15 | 6.88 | 6.77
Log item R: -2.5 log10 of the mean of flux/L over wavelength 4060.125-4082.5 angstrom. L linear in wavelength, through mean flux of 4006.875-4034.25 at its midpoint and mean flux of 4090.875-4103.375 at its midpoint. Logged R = -0.13 mag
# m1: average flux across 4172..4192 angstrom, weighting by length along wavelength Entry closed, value 6.75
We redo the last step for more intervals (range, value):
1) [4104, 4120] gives 6.01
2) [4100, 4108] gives 5.9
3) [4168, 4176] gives 6.57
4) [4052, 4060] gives 6.85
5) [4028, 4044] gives 7.05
